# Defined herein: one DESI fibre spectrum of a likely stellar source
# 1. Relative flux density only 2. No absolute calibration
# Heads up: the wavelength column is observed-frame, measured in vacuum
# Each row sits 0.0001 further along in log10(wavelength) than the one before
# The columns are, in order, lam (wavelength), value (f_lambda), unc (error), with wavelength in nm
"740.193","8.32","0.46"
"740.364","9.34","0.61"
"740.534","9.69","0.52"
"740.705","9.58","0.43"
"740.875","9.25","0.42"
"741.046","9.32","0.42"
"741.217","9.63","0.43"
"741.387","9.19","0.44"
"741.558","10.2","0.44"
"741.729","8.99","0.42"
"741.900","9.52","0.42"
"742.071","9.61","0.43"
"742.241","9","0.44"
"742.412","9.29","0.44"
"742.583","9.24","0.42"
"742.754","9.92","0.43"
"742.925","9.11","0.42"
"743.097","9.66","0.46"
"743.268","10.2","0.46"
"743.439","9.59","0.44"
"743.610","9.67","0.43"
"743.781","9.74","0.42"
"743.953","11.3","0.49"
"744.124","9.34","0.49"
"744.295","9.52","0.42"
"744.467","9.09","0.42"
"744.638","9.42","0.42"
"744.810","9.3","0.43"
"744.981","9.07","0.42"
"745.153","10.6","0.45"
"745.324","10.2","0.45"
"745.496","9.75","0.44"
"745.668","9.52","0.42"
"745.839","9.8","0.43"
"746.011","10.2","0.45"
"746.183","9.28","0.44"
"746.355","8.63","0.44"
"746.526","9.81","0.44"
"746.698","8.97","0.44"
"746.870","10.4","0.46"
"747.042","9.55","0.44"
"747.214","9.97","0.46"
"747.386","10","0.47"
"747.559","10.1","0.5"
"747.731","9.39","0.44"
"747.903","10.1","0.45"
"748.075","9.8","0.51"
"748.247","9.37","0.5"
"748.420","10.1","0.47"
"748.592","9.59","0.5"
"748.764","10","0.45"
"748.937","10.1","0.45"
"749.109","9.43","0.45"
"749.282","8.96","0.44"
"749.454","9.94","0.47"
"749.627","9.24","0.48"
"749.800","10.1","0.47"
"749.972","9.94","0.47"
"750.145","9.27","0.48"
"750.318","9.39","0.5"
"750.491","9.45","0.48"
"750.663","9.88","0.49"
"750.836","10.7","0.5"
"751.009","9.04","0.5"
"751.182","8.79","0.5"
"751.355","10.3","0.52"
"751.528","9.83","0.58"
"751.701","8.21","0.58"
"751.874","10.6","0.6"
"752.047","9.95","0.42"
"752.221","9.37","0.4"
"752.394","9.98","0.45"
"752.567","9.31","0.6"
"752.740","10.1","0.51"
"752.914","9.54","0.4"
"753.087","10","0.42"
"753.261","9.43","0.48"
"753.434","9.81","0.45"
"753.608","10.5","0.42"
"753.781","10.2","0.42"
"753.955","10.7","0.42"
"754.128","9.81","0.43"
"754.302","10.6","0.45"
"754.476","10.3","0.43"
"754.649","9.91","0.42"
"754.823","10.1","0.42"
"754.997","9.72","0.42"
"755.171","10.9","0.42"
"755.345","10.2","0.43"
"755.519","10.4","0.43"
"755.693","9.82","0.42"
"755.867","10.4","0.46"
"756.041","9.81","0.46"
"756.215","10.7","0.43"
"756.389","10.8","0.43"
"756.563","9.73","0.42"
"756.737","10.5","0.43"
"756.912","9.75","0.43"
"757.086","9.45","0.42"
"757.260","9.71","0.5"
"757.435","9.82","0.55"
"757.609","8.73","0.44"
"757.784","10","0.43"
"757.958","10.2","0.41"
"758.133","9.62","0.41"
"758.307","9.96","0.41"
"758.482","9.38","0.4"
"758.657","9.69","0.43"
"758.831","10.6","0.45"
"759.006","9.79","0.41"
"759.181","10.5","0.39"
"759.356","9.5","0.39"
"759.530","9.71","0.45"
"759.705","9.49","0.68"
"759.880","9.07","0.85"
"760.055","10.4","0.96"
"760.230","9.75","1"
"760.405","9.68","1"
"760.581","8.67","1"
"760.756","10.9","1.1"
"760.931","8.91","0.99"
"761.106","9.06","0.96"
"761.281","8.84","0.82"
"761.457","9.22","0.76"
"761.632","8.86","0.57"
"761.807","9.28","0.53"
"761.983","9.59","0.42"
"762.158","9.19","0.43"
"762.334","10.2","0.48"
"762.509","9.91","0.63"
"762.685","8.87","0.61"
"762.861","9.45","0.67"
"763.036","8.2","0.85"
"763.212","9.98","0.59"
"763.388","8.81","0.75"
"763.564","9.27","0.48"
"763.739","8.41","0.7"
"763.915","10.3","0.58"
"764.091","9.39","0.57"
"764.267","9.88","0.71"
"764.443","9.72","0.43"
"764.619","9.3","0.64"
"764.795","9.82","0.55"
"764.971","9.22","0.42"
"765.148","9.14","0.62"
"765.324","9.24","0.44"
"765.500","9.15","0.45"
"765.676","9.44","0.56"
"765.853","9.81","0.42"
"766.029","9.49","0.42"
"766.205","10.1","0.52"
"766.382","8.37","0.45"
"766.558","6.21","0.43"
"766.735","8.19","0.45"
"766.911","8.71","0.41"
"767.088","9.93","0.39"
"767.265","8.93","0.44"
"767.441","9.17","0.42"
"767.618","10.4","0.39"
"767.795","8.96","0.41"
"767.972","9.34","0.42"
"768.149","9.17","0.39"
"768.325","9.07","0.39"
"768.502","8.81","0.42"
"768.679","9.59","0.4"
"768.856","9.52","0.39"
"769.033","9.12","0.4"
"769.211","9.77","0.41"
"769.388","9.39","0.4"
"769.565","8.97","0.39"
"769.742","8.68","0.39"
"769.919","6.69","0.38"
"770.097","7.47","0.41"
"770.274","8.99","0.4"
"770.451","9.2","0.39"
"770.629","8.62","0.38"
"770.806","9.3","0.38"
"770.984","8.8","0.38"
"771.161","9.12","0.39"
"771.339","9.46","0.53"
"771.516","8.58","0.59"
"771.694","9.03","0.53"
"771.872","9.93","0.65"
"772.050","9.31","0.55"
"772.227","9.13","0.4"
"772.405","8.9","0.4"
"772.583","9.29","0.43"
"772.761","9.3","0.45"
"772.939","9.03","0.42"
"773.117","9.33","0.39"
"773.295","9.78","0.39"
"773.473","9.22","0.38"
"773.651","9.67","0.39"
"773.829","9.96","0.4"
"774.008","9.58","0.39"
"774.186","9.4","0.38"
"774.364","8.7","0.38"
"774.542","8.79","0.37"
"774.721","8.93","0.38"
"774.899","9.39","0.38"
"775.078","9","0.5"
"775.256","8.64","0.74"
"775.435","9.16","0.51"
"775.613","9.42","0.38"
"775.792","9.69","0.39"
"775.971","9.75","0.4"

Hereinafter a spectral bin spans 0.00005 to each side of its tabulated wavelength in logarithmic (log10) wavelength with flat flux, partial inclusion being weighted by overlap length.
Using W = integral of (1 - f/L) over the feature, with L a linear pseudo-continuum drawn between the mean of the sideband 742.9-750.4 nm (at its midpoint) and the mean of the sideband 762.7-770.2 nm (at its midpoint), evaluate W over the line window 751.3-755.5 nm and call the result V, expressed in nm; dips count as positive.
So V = -0.21 nm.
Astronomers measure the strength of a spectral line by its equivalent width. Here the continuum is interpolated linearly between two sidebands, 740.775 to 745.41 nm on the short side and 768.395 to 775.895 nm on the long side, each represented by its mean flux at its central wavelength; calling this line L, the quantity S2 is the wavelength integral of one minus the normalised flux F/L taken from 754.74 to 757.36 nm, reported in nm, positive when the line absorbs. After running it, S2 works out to -0.21 nm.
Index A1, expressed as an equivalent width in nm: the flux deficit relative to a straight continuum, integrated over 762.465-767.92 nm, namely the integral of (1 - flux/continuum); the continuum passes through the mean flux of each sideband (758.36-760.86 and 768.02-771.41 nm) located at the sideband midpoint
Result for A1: 0.06 nm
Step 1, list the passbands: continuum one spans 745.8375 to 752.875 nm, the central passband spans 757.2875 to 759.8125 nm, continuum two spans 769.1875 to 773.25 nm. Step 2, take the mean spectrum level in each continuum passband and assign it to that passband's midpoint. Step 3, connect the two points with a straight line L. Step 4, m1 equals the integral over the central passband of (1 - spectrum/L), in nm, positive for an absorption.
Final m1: -0.11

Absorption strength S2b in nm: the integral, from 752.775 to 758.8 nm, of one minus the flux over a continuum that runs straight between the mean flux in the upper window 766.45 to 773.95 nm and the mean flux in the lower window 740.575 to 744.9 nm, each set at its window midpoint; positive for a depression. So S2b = -0.45 nm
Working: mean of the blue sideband 9.55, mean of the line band 10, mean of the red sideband 9.05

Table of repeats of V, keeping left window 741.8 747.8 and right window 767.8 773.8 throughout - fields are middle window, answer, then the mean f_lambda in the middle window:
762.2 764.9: -0.05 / 9.43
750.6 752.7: -0.04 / 9.67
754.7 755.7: -0.08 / 10.2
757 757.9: -0.02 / 9.56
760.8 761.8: 0.02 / 9.09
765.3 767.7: 0.03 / 9.07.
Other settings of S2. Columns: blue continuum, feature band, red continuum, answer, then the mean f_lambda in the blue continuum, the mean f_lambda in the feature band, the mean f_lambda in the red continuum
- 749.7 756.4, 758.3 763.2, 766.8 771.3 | -0.01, 9.93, 9.52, 9.03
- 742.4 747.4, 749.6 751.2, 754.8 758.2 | 0.03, 9.67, 9.63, 10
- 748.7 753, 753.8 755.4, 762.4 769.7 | -0.12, 9.65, 10.2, 9.23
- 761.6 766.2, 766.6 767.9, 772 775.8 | 0.04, 9.4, 9.08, 9.25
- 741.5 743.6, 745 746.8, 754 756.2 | 0.01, 9.52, 9.66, 10.2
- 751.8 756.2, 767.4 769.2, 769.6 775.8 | -0.01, 10.1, 9.33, 9.06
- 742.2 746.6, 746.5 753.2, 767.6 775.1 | -0.12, 9.63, 9.7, 9.12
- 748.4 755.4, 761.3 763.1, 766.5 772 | 0.01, 9.83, 9.27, 8.96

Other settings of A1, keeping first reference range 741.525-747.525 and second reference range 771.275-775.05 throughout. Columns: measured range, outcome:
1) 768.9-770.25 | 0.10 nm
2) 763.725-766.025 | -0.03 nm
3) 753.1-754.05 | -0.06 nm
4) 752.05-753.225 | -0.02 nm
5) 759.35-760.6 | -0.02 nm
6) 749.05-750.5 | 0.01 nm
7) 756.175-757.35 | -0.07 nm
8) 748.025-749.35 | -0.01 nm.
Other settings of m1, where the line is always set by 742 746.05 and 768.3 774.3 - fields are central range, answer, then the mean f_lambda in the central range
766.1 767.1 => 0.08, 8.5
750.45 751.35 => -0.01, 9.65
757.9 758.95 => -0.06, 9.9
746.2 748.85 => -0.03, 9.71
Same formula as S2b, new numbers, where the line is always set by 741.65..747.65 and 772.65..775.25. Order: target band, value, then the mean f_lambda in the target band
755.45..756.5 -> -0.090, 10.3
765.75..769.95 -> 0.134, 9.05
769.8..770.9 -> 0.109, 8.39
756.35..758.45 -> -0.076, 9.82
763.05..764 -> 0.014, 9.26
